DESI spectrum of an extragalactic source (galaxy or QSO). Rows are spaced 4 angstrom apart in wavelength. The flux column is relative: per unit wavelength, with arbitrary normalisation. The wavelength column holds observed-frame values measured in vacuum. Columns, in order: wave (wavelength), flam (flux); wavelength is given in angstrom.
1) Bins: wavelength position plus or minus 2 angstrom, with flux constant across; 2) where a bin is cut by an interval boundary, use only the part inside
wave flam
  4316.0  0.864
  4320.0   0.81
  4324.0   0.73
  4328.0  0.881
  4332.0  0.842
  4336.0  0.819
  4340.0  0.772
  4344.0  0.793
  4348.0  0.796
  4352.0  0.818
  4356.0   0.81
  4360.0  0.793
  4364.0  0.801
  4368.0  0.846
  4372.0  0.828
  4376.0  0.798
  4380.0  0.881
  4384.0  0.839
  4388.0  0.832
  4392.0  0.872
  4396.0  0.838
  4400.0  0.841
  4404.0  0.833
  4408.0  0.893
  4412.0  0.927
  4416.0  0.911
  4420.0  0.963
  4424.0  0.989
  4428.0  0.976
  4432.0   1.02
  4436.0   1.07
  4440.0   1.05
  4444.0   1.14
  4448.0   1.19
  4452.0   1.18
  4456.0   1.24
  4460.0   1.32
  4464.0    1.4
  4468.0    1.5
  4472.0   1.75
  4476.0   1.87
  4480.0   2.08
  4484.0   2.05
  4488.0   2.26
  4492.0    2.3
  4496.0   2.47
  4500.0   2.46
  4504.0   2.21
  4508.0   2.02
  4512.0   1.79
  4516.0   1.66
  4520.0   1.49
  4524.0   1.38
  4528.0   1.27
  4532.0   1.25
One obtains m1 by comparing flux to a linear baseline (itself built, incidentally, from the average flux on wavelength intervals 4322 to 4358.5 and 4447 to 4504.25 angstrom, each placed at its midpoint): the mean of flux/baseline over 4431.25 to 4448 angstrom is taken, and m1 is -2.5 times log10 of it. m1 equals 0.384 mag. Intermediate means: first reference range 0.807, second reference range 1.82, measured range 1.09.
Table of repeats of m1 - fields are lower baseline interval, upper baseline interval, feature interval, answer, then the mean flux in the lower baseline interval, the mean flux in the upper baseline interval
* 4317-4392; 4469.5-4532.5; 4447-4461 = 0.26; 0.818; 1.91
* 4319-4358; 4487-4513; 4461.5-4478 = 0.21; 0.807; 2.23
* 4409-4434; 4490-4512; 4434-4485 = 0.11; 0.961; 2.25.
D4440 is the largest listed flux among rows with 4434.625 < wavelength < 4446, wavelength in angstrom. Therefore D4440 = 1.14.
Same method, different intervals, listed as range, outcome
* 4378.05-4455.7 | 1.19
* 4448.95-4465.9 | 1.4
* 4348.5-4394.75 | 0.881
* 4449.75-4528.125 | 2.47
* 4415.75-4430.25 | 0.989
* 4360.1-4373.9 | 0.846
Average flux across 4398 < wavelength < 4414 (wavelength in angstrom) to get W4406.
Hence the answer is 0.874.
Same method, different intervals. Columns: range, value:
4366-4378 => 0.824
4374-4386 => 0.839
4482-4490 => 2.15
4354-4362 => 0.802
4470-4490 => 2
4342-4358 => 0.804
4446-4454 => 1.19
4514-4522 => 1.57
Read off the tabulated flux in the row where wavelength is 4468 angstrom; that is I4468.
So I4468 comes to 1.5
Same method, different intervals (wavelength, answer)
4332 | 0.842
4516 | 1.66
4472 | 1.75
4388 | 0.832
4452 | 1.18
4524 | 1.38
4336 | 0.819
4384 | 0.839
